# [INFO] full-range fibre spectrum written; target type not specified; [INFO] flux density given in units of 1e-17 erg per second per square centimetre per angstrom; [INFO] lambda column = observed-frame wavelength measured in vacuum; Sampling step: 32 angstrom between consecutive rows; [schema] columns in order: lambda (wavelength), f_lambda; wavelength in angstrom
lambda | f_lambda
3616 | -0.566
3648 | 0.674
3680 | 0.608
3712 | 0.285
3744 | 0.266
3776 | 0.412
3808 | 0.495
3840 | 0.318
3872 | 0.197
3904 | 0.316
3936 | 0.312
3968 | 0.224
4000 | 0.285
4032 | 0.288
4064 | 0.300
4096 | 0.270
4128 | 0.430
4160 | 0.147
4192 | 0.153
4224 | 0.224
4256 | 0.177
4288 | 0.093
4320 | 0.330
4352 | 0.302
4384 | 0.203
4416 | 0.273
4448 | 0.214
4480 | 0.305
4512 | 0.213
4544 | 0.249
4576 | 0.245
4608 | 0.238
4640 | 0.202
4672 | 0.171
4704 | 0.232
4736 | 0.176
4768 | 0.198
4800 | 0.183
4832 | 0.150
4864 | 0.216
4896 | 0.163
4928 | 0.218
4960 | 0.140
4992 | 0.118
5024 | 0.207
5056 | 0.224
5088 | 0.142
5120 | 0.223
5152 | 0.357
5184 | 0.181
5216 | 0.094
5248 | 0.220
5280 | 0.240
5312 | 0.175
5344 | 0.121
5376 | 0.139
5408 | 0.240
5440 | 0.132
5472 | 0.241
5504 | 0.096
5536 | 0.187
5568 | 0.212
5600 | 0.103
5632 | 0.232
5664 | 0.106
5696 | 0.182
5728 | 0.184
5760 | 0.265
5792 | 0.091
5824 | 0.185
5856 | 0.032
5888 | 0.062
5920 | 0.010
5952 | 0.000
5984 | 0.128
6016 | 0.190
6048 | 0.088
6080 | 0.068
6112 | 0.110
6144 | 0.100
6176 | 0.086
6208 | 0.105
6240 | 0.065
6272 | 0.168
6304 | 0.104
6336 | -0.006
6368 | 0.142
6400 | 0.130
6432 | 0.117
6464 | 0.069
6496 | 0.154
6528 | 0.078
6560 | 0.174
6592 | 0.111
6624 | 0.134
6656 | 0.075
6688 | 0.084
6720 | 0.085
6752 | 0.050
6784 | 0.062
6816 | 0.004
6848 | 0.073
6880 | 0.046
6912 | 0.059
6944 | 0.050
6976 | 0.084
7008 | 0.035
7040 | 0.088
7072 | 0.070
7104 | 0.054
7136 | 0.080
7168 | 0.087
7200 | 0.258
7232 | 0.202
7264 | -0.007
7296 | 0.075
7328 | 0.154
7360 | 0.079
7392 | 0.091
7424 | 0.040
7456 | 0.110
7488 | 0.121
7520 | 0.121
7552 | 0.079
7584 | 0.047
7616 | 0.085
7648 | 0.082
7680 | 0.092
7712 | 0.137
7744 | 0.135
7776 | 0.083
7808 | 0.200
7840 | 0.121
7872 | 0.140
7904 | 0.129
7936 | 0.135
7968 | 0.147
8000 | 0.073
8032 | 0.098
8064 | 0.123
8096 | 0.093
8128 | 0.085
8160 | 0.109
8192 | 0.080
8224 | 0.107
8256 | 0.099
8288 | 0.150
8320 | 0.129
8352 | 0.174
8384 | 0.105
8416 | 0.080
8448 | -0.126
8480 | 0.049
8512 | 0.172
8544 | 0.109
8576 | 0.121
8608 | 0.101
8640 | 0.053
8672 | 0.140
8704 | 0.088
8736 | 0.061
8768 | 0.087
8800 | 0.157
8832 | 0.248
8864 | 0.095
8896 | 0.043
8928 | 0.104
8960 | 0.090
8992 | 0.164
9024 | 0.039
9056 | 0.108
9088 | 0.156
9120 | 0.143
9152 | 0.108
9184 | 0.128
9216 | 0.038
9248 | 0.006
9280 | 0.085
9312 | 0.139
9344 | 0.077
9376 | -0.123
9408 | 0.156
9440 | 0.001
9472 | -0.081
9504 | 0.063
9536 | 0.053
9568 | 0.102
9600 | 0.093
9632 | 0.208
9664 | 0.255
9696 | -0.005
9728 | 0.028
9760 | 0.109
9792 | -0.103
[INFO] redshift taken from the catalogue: 0.93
